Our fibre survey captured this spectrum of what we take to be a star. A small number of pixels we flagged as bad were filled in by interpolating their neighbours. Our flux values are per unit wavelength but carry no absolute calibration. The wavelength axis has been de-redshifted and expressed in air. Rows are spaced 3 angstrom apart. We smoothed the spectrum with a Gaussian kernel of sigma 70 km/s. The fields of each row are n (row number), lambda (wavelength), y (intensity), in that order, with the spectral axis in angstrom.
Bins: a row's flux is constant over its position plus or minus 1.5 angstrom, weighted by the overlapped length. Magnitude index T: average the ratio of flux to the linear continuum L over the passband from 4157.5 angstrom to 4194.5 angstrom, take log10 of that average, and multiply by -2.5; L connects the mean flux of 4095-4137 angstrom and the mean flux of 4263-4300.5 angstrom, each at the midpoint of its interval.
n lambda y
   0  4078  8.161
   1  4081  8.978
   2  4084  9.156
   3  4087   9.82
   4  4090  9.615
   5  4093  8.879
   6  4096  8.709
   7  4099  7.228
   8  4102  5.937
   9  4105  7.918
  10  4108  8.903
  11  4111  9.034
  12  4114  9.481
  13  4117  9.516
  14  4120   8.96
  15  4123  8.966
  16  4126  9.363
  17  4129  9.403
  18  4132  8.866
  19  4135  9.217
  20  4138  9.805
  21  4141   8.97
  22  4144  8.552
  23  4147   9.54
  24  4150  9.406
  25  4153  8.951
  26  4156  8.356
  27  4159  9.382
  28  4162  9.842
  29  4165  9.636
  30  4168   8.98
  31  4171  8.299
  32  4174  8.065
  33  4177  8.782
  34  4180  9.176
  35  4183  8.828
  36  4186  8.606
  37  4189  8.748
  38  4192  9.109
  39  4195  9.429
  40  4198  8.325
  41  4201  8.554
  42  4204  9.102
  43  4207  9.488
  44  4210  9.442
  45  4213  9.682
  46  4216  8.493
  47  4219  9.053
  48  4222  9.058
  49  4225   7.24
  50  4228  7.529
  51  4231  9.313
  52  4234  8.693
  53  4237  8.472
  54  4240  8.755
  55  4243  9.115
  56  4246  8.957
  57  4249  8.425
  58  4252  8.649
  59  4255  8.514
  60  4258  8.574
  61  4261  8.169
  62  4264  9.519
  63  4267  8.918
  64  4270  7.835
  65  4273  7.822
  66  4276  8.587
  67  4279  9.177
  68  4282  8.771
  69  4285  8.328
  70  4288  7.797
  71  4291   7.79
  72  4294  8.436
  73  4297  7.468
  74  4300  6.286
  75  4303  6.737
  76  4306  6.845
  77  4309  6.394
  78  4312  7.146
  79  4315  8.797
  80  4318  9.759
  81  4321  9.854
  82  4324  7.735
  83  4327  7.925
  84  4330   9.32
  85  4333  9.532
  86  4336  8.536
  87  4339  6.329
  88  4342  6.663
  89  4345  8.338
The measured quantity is -0.05 mag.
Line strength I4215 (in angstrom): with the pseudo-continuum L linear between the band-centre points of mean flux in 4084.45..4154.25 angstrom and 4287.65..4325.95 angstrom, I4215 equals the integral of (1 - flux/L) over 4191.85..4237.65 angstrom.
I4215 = -2.6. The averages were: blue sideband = 8.92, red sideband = 7.77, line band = 8.81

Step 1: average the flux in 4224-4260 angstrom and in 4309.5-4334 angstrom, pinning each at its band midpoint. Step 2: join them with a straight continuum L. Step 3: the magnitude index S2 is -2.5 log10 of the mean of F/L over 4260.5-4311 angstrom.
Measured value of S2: 0.088 mag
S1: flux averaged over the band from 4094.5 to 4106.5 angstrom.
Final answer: 7.45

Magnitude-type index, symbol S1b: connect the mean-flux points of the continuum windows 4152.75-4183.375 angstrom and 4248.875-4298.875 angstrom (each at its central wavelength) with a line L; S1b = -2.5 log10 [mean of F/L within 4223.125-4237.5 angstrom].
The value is 0.046 mag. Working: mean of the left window 8.94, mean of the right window 8.38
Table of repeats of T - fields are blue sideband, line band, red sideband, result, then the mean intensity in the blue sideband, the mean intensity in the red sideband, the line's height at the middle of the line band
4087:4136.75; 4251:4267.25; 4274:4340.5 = -0.06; 8.79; 8.07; 8.25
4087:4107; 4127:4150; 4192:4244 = -0.10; 8.2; 8.81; 8.41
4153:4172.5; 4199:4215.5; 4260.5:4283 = -0.04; 9.07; 8.62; 8.89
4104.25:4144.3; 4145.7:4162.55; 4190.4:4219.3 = -0.01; 9.11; 9.07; 9.09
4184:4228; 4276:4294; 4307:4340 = 0.01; 8.83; 8.31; 8.48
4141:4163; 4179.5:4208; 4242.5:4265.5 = 0.00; 9.12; 8.72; 8.96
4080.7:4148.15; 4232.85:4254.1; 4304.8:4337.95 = -0.02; 8.9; 8.34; 8.55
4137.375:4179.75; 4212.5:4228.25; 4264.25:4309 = 0.00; 9.03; 7.91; 8.49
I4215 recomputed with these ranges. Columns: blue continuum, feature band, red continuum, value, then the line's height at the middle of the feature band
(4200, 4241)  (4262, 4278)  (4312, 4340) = 0.3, 8.7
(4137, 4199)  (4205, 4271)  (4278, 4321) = -2.6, 8.41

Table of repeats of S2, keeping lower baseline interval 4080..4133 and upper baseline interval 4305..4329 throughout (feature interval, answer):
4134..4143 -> -0.07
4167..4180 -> 0.00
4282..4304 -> 0.07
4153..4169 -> -0.07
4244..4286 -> -0.04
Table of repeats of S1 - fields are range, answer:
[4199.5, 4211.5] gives 9.15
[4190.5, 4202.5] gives 8.85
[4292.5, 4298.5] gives 7.95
